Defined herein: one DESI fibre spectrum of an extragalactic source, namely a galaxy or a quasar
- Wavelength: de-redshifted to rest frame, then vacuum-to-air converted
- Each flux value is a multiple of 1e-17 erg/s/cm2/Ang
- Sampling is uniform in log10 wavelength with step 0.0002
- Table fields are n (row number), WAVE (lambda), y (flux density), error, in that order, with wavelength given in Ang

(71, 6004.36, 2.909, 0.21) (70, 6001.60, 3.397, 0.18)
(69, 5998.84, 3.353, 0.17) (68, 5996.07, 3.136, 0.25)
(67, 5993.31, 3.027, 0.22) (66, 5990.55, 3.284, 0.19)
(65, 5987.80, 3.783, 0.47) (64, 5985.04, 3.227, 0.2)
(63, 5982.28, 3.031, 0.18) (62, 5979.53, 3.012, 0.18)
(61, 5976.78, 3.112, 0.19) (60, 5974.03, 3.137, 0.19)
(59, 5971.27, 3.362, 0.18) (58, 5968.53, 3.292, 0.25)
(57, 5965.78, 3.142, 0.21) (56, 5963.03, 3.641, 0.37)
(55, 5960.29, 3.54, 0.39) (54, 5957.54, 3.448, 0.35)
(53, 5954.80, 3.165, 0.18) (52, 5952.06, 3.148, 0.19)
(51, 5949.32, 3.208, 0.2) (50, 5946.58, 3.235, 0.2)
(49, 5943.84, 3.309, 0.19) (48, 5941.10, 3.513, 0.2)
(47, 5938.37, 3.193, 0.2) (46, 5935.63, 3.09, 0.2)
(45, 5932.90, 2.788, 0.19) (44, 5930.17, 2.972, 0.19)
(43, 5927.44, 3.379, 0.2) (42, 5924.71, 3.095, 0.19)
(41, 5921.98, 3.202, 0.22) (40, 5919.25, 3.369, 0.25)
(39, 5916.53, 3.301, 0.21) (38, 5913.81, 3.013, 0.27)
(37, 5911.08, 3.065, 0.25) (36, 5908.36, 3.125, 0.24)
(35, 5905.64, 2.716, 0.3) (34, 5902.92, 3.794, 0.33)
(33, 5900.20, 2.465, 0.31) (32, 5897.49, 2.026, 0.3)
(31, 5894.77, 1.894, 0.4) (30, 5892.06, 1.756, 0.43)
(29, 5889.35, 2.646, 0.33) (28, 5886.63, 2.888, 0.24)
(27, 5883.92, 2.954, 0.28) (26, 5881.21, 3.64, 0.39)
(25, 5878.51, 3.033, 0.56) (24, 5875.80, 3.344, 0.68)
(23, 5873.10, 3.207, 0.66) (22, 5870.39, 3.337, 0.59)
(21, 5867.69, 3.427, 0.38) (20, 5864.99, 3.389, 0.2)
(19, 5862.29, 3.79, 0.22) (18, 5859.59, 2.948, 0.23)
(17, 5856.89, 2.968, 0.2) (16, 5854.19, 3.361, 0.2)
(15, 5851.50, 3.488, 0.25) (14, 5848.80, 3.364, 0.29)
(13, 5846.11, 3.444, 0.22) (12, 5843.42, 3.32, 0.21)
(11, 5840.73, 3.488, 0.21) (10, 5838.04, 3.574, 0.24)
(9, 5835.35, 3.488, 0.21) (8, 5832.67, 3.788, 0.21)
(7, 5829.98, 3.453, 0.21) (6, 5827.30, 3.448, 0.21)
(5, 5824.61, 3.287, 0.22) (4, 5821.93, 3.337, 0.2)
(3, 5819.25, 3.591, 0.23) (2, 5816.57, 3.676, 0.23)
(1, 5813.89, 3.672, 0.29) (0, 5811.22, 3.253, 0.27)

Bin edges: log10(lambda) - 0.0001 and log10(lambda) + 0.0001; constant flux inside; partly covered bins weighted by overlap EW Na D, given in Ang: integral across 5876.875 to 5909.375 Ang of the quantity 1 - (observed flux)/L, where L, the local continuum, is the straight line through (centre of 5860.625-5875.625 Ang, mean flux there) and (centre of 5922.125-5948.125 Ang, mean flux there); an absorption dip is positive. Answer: 5.67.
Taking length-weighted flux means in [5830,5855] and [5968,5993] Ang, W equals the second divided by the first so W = 0.93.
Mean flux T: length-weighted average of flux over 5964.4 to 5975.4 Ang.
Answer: 3.23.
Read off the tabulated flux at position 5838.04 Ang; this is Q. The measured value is 3.574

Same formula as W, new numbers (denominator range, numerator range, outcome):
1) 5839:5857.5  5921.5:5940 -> 0.92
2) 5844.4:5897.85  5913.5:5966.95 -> 1.06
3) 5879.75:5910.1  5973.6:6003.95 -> 1.18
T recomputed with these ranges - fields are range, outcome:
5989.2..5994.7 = 3.15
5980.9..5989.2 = 3.35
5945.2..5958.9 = 3.24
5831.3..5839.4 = 3.62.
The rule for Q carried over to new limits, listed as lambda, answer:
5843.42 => 3.32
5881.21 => 3.64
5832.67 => 3.788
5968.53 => 3.292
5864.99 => 3.389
